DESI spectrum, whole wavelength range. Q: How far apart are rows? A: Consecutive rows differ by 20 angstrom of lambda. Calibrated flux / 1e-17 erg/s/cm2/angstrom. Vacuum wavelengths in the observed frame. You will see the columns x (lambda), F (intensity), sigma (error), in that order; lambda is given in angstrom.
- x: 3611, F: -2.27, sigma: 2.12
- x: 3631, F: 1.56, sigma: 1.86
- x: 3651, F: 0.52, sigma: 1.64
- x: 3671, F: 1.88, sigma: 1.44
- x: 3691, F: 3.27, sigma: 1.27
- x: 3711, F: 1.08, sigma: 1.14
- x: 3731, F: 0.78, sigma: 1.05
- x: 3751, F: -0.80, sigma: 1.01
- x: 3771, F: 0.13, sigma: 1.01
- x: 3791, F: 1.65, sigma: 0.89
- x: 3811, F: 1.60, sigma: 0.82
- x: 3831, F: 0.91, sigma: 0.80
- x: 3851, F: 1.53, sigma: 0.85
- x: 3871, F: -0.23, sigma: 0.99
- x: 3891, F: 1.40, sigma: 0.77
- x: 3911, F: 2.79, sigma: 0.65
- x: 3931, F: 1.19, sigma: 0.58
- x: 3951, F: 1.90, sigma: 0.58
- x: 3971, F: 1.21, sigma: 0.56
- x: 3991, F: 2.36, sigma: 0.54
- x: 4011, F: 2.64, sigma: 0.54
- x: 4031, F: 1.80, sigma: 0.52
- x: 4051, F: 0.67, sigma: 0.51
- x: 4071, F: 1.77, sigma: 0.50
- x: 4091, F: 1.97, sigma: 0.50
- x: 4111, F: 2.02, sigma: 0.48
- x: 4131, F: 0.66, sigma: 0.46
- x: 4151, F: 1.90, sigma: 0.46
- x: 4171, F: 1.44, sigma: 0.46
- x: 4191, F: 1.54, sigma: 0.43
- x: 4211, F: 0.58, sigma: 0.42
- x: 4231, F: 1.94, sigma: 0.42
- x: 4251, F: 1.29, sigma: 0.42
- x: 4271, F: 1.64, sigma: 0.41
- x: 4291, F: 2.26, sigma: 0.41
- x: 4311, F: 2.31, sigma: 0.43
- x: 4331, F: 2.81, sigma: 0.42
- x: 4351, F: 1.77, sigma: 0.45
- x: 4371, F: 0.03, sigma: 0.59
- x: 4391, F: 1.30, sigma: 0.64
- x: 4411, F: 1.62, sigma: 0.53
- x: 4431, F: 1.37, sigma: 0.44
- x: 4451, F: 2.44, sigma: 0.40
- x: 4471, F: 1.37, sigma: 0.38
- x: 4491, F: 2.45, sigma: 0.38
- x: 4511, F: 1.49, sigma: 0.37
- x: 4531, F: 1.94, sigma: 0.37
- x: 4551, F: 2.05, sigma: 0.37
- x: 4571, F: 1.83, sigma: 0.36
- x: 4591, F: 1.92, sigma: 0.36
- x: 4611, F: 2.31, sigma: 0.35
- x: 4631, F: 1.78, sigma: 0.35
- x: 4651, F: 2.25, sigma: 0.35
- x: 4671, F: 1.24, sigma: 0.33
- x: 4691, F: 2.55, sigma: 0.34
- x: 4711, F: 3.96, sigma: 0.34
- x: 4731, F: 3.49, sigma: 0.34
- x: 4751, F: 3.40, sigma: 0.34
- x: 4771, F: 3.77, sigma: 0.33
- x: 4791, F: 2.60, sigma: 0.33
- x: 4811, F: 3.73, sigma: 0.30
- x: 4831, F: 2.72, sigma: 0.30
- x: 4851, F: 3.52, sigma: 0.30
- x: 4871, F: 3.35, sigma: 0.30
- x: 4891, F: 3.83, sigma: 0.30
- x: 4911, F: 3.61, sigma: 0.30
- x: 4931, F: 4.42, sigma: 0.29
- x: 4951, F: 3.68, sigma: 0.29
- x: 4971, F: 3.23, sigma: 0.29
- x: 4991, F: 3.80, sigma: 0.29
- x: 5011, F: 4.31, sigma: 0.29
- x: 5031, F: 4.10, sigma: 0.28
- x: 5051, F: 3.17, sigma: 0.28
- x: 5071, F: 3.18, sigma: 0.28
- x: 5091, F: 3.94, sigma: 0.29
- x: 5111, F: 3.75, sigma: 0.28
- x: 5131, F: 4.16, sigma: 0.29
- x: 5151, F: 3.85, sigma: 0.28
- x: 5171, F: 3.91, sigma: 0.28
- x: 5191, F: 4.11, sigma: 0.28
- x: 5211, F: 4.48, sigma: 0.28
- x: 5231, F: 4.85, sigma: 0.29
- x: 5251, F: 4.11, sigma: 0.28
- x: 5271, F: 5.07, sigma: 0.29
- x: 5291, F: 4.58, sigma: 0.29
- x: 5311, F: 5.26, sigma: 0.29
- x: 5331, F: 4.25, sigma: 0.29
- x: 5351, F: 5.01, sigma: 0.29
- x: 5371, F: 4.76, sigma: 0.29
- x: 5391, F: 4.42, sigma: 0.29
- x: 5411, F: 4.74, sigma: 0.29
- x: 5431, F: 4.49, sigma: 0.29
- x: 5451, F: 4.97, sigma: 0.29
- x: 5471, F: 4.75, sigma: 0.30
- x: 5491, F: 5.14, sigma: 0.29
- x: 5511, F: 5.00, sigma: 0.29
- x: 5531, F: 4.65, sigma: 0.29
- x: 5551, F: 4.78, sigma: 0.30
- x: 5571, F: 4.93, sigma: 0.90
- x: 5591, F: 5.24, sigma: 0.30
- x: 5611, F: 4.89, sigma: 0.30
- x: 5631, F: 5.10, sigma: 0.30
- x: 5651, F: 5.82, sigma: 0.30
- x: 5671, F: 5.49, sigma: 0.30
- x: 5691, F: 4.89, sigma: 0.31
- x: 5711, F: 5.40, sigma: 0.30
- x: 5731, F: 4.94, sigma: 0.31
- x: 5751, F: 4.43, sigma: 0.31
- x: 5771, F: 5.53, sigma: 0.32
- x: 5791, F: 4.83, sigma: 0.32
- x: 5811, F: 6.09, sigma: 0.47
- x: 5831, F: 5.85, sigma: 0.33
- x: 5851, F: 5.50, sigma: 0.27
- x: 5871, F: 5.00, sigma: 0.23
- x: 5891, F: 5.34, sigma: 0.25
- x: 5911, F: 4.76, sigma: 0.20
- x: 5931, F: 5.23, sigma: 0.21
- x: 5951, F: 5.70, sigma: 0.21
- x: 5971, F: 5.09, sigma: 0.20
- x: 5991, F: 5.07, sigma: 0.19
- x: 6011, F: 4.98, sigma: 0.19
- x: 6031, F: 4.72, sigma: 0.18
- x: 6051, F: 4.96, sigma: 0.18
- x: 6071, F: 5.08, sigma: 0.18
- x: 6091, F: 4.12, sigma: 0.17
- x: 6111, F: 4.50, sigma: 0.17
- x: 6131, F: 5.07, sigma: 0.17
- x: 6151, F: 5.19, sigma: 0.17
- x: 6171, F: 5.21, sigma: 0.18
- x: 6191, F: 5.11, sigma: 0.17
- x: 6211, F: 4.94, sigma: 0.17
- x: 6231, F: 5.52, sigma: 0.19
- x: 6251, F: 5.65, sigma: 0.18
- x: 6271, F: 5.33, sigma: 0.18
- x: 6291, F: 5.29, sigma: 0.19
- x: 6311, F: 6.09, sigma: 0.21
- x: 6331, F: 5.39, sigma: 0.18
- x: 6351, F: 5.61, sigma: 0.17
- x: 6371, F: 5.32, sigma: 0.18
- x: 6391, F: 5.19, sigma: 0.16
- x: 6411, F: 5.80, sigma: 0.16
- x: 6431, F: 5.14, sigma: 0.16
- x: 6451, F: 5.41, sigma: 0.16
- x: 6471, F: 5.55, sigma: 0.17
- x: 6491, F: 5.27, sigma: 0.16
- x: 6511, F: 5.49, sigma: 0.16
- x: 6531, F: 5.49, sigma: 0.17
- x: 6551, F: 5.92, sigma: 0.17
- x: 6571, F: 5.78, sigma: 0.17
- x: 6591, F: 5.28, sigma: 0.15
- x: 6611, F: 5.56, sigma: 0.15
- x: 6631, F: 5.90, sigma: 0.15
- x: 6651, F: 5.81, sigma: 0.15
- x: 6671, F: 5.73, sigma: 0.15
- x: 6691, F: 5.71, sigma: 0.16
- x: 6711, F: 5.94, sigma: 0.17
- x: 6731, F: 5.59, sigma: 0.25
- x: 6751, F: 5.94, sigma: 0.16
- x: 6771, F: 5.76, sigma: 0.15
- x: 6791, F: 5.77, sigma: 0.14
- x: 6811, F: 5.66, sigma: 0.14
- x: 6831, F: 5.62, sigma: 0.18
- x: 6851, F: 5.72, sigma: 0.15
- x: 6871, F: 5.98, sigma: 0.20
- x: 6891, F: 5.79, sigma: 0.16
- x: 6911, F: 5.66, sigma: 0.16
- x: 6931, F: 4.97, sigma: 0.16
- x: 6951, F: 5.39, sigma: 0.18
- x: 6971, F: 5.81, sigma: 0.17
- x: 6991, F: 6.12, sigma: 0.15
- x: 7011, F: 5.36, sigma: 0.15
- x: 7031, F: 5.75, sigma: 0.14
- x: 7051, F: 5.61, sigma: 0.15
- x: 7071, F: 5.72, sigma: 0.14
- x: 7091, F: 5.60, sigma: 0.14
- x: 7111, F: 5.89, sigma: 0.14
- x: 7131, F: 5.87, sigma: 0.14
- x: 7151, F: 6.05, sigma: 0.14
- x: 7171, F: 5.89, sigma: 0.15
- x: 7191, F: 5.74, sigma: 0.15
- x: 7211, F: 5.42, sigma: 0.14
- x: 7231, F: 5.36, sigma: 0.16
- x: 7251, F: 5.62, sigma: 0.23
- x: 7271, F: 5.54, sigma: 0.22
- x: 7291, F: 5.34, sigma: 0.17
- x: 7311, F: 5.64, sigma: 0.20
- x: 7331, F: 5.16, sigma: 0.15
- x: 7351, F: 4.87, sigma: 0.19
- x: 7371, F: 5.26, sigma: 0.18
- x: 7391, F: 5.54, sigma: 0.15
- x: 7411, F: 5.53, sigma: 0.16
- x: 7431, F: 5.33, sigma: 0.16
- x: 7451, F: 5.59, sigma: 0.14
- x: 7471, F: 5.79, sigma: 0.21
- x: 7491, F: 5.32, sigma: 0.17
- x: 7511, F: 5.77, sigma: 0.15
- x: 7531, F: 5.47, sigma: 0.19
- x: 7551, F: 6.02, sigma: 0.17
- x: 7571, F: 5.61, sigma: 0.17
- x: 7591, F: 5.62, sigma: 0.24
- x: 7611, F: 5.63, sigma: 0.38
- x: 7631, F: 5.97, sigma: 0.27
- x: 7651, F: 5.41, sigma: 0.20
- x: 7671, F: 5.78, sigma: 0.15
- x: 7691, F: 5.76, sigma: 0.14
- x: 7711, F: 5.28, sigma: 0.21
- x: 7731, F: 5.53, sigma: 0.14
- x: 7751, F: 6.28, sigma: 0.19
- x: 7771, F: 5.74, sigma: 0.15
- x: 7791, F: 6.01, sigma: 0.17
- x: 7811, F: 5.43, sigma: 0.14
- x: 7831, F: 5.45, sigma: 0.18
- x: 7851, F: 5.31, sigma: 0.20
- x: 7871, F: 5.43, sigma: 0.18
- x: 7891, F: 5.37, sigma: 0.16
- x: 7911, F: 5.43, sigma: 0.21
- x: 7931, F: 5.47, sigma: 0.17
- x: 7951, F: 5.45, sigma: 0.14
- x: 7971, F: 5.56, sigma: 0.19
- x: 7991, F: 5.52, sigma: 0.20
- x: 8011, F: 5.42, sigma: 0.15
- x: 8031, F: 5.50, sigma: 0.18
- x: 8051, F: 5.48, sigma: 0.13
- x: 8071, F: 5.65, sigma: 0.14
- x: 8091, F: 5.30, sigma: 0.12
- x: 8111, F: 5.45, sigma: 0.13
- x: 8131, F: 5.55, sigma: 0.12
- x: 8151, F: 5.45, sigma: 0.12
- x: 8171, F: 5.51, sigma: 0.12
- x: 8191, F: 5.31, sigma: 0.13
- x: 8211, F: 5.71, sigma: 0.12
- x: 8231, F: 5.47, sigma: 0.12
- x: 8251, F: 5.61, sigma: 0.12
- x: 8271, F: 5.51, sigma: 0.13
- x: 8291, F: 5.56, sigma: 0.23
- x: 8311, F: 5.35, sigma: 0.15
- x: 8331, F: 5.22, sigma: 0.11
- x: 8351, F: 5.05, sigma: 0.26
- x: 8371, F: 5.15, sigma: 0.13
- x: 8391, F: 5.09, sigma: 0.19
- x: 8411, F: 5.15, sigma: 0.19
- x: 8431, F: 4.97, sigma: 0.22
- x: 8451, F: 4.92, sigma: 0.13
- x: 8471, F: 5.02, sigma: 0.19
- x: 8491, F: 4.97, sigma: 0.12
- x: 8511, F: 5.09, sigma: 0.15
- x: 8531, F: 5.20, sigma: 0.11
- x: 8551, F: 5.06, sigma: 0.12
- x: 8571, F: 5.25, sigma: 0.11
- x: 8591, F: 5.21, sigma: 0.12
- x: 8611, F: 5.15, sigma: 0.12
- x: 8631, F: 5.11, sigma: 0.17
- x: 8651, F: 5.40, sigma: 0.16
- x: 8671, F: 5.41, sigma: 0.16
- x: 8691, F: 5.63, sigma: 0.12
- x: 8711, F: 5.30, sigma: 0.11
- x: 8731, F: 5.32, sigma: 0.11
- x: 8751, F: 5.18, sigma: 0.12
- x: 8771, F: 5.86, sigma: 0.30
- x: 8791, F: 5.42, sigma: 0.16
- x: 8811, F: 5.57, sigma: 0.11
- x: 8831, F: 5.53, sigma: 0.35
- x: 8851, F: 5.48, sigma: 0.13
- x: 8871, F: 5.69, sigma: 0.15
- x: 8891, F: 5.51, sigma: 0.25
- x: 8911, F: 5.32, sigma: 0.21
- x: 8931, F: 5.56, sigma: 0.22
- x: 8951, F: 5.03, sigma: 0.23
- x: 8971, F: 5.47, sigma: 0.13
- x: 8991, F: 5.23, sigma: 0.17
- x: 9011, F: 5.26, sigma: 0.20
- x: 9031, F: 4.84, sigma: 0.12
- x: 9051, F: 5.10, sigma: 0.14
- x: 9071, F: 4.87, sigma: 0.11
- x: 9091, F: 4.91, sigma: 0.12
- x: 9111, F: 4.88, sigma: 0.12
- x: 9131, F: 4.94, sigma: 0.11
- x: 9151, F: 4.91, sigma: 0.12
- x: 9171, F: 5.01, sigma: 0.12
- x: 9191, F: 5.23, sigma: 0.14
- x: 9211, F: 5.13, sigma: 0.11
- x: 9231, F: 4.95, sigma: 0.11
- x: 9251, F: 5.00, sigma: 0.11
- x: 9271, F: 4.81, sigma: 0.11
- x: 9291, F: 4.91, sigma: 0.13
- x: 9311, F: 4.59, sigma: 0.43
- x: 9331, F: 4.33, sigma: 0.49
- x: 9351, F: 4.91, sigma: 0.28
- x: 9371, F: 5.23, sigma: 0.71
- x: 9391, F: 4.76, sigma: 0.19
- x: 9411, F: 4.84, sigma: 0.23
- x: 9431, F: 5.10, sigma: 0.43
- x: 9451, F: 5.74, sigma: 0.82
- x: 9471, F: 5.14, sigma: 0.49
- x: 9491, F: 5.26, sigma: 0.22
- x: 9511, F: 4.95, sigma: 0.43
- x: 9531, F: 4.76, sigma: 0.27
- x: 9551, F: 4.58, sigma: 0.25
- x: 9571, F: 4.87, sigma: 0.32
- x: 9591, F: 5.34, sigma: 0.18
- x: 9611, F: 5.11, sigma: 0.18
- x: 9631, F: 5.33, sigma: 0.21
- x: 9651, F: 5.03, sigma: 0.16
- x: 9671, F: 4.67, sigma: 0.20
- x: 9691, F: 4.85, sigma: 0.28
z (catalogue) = 0.177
